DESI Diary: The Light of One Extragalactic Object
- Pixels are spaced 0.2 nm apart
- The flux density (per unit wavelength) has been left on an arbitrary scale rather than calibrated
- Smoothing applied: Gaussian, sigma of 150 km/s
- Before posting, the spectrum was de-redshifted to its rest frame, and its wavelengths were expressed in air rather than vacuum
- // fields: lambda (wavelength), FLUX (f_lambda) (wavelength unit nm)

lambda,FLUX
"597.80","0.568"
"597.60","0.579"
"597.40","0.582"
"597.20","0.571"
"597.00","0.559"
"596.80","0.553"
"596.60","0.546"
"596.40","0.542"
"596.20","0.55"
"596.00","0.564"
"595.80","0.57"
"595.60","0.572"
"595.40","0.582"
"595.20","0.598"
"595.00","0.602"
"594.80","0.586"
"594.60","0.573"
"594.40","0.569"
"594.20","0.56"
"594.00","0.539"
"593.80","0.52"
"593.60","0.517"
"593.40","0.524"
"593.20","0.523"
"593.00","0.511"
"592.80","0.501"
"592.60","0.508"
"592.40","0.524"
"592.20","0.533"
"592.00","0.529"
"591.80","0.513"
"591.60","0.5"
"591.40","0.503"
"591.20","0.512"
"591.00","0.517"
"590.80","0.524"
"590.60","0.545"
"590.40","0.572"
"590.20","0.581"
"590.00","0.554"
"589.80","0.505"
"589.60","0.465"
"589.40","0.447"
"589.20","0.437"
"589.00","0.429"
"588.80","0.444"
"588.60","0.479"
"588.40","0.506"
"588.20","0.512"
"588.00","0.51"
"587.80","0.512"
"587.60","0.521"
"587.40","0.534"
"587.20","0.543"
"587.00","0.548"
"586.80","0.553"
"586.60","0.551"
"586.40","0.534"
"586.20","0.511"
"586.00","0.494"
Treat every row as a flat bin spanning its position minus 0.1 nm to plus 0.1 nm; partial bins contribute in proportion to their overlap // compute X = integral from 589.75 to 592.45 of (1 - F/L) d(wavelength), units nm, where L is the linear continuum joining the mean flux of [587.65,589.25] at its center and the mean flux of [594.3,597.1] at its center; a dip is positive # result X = -0.09 nm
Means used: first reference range 0.481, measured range 0.53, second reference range 0.569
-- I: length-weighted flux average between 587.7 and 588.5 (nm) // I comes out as 0.51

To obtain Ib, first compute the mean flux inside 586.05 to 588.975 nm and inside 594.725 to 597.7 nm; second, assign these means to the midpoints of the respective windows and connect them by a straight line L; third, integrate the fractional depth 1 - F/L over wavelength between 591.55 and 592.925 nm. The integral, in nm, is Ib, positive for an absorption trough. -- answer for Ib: 0.07 nm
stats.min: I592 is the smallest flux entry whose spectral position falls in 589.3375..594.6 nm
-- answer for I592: 0.447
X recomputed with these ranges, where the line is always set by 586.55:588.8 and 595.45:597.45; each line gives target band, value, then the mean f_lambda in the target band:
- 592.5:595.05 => 0.04 nm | 0.54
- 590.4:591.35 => 0.01 nm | 0.528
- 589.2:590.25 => 0.06 nm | 0.5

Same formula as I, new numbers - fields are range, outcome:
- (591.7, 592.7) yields 0.521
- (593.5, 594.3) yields 0.534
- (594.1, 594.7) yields 0.567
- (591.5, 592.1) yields 0.514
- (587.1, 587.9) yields 0.527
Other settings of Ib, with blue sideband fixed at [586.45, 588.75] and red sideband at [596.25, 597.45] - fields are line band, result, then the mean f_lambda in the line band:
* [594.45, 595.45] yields -0.07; 0.588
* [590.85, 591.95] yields 0.05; 0.511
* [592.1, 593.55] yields 0.07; 0.518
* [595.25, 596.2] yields -0.03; 0.571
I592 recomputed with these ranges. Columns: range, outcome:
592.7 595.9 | 0.501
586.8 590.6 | 0.429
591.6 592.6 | 0.5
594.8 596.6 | 0.542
